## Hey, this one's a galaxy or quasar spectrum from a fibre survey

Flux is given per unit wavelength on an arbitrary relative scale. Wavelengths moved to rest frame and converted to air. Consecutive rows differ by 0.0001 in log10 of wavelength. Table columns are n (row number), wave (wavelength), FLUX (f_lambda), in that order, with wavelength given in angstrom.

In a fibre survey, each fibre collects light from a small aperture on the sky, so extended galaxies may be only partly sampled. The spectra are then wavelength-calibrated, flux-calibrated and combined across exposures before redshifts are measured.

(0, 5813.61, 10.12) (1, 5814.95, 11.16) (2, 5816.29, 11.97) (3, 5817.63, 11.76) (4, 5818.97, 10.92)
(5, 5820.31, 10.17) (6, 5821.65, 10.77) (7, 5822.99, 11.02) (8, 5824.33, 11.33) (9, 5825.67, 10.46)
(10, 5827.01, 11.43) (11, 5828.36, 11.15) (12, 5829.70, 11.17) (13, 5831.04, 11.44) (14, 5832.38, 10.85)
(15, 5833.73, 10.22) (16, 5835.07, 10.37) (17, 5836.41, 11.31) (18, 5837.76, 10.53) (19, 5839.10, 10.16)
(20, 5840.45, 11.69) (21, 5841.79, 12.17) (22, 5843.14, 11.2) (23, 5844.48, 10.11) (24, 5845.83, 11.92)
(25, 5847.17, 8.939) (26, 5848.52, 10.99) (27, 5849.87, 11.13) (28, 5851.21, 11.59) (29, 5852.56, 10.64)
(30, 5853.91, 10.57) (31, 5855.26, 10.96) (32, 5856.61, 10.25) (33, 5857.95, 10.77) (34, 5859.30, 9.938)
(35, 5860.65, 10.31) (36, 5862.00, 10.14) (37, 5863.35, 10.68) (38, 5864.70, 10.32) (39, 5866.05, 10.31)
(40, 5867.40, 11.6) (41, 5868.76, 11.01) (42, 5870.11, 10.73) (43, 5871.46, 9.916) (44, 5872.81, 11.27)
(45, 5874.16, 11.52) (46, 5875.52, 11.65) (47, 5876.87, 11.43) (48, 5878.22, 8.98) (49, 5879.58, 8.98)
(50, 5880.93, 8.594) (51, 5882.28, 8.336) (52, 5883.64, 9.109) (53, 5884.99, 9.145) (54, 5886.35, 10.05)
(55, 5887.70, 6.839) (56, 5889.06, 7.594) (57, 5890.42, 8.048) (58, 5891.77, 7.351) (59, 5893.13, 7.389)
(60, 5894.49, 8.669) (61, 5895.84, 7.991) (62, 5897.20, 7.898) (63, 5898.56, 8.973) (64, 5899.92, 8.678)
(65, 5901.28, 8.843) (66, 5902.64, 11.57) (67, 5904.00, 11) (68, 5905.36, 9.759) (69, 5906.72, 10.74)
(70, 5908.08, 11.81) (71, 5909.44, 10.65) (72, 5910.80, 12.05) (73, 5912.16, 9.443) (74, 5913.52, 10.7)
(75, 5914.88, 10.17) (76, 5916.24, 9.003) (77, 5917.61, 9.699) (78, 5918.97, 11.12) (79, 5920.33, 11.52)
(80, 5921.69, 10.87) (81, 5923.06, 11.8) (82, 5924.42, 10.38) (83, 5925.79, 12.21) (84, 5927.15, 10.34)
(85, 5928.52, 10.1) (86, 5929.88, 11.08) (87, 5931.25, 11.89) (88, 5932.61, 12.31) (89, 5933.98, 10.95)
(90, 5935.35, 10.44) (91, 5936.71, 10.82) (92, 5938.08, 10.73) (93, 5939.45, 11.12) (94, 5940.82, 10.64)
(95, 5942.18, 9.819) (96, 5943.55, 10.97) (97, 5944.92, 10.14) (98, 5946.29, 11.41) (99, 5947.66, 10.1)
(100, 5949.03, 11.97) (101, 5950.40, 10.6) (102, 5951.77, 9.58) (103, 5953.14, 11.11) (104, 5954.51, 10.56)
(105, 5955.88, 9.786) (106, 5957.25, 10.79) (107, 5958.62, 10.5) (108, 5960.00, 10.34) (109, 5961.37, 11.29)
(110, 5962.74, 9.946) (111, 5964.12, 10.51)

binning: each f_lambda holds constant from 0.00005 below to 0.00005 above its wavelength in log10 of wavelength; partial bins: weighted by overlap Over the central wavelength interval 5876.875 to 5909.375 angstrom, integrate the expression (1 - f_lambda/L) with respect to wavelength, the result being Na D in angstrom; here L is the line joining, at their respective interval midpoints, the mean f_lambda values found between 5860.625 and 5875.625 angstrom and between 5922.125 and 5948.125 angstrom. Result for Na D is 5.3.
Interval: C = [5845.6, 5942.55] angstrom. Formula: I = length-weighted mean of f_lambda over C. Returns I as 10.2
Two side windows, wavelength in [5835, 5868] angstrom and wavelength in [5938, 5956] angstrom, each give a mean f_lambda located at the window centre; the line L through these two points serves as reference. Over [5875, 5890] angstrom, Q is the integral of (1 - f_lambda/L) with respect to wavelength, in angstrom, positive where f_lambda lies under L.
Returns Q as 2.2 angstrom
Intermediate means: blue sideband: 10.8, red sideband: 10.6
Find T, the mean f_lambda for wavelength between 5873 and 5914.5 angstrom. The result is 9.49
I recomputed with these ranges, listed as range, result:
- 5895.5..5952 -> 10.5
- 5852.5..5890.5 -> 10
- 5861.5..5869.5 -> 10.7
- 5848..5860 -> 10.8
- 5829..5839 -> 10.8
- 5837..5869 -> 10.7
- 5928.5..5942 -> 11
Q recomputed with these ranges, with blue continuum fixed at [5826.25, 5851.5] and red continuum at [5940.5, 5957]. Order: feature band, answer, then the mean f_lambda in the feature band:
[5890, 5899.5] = 2.4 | 8.06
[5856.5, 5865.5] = 0.4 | 10.4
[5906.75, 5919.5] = 0.2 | 10.5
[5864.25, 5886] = 1.3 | 10.2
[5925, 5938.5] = -0.6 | 11.1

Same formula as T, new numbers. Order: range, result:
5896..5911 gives 10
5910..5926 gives 10.7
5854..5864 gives 10.4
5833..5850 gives 10.8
